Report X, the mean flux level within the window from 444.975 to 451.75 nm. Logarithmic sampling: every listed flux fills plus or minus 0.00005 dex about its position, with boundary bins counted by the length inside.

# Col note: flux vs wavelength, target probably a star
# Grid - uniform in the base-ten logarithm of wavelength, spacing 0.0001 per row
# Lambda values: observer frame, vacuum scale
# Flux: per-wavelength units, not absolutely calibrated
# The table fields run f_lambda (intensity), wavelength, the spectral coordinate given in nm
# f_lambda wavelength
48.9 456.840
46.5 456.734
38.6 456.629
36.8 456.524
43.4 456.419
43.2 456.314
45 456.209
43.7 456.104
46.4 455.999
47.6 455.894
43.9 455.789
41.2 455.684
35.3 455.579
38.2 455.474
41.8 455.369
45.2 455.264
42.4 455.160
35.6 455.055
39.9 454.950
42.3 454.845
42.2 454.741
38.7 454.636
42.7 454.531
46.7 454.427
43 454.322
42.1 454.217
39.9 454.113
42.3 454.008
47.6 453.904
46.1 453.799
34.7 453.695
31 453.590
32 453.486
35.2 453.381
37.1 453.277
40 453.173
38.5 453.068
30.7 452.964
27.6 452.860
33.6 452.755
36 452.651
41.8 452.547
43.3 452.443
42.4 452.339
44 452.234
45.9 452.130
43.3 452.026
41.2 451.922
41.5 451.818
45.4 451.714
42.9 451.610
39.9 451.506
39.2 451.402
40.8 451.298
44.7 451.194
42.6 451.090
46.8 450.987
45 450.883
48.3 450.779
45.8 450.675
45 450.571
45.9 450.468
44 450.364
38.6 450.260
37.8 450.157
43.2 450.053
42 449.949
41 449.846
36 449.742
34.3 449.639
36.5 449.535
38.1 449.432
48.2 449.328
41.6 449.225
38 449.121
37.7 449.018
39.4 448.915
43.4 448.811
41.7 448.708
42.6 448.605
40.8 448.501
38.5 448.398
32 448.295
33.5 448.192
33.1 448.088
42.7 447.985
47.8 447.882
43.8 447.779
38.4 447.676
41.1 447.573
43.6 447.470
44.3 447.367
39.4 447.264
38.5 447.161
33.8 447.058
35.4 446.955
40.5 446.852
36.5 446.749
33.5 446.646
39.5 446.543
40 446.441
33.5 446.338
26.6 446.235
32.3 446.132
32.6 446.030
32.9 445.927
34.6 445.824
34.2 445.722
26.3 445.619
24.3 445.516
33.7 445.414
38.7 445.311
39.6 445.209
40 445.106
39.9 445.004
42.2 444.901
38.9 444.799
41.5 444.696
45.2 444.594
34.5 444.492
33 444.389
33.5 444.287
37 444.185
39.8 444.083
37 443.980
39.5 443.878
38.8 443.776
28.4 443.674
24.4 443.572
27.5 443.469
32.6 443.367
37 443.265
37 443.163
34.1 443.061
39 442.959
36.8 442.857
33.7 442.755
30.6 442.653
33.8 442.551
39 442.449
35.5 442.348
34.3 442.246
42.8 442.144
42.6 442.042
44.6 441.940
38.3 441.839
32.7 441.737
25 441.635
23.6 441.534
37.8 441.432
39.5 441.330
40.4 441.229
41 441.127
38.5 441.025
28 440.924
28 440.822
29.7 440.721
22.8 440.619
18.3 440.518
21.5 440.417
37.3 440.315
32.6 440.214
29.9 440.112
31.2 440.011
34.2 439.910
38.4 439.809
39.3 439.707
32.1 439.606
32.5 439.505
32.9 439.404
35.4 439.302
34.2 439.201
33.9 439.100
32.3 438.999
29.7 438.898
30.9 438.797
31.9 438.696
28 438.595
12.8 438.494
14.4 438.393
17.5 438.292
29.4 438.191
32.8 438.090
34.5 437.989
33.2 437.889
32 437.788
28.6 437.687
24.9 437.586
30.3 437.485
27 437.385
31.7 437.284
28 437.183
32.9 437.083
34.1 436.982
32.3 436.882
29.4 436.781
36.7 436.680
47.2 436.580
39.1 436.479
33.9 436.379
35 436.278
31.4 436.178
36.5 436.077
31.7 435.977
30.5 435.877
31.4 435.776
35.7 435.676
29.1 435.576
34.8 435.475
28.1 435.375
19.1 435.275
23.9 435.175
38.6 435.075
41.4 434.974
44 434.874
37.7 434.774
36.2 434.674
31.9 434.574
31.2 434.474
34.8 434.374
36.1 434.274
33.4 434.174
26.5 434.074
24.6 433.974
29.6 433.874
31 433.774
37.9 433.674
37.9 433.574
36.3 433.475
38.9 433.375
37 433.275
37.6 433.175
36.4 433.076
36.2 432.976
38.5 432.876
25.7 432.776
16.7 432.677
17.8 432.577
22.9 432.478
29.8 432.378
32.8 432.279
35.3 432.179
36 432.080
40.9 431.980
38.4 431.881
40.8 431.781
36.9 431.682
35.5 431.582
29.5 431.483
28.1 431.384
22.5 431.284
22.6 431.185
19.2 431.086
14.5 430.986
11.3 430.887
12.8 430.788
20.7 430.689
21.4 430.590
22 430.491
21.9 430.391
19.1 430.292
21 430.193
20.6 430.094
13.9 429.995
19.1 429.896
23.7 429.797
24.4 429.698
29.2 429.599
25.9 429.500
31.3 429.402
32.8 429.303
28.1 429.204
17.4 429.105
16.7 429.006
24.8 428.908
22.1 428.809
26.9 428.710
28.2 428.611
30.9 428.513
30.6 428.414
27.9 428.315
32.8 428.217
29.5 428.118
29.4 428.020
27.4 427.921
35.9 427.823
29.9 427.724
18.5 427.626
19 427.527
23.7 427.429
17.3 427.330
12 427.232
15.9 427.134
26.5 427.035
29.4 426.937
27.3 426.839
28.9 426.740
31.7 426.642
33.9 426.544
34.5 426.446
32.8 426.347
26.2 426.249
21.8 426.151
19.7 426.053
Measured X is 39.1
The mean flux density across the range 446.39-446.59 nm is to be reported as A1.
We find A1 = 39.9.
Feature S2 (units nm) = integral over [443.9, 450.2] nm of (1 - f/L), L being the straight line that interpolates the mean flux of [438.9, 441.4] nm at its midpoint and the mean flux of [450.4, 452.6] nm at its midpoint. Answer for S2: 0.23 nm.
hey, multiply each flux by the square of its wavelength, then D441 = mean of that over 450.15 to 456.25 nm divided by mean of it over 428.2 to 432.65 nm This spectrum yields 1.8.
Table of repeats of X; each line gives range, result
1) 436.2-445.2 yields 33.4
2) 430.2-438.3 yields 30.8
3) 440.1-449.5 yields 36.1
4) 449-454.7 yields 40.7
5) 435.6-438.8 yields 30.8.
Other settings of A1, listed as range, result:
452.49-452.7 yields 39.1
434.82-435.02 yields 42.7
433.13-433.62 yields 37.5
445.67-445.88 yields 34.3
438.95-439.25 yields 33.5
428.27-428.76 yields 28.9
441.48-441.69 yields 24.6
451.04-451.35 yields 42.7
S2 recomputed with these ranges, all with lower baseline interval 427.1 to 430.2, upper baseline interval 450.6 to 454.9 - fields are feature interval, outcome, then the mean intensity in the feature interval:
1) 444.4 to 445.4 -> -0.11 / 39.5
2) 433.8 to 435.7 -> -0.24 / 32.4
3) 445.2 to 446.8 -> 0.12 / 33.5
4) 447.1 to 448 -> -0.11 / 42.1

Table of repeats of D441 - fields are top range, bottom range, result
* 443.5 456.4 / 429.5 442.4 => 1.36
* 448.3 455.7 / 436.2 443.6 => 1.32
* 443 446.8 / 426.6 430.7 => 1.54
